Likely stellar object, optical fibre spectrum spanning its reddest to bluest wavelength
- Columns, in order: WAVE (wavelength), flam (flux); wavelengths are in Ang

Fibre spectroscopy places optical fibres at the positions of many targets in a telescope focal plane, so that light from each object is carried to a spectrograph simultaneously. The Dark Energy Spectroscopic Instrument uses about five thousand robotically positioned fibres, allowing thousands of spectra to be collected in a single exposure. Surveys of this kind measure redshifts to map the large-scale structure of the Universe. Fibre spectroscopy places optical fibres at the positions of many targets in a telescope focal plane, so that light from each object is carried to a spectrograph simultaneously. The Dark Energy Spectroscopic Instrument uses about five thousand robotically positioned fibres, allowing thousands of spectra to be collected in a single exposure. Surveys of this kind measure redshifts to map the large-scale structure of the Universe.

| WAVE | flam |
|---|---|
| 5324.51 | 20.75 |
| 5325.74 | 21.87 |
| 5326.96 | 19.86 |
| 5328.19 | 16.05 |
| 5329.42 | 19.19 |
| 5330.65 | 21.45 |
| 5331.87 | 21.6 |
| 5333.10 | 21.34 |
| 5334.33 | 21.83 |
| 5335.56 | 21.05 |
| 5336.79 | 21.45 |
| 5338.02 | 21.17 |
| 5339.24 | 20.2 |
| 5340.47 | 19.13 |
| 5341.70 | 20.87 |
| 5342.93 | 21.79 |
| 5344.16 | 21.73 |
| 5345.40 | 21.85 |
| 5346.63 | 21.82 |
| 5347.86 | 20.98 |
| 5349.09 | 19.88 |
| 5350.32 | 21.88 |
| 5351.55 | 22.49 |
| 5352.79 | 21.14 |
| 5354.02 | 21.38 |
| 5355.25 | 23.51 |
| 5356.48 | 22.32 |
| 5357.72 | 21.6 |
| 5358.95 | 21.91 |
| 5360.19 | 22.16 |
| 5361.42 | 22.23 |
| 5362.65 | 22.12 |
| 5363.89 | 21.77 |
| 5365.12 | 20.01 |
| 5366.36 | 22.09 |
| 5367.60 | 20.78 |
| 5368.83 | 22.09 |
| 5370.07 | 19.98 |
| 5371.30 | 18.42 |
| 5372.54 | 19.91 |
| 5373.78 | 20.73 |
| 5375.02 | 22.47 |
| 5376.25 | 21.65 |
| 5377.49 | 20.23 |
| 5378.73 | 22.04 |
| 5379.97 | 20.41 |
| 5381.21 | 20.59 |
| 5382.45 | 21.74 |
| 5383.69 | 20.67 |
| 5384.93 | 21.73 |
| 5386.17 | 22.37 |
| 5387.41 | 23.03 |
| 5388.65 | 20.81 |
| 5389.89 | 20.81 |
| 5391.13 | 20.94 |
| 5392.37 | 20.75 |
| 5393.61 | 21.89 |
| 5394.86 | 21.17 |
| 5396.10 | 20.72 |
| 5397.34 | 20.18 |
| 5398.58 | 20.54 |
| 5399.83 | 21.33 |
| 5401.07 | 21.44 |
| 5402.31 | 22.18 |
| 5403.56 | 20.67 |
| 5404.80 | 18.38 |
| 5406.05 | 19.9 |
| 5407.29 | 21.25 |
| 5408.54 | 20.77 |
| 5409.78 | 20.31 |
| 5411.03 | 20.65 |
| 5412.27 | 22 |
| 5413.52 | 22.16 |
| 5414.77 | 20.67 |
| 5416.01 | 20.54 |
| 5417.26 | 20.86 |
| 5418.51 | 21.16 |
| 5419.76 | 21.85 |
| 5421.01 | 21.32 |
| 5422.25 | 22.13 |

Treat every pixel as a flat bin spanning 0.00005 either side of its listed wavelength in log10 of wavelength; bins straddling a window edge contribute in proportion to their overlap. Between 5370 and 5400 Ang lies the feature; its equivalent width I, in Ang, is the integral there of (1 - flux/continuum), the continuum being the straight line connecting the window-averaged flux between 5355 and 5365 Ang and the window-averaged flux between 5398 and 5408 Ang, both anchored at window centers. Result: 0.3 Ang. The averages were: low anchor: 22.1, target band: 21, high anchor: 20.7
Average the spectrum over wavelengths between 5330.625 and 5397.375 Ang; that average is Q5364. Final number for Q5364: 21.3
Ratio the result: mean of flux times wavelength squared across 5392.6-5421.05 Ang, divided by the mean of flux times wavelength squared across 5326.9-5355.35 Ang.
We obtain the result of 1.0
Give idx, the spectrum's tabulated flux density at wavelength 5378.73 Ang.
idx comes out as 22.04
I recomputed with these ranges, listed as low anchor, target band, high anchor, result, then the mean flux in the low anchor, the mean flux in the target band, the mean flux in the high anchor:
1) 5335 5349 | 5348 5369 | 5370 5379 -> -0.85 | 21.1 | 21.7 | 20.7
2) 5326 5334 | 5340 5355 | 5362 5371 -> -0.52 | 20.1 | 21.3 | 21.2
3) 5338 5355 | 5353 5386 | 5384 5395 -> 0.04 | 21.2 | 21.3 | 21.5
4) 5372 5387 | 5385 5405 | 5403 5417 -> -0.19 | 21.2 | 21.2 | 20.7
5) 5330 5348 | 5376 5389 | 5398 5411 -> -0.34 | 21.2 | 21.4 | 20.7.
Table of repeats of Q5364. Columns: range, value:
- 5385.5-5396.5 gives 21.4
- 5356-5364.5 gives 22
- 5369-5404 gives 21.1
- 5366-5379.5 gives 20.9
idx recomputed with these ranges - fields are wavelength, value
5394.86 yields 21.17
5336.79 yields 21.45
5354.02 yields 21.38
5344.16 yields 21.73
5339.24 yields 20.2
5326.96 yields 19.86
